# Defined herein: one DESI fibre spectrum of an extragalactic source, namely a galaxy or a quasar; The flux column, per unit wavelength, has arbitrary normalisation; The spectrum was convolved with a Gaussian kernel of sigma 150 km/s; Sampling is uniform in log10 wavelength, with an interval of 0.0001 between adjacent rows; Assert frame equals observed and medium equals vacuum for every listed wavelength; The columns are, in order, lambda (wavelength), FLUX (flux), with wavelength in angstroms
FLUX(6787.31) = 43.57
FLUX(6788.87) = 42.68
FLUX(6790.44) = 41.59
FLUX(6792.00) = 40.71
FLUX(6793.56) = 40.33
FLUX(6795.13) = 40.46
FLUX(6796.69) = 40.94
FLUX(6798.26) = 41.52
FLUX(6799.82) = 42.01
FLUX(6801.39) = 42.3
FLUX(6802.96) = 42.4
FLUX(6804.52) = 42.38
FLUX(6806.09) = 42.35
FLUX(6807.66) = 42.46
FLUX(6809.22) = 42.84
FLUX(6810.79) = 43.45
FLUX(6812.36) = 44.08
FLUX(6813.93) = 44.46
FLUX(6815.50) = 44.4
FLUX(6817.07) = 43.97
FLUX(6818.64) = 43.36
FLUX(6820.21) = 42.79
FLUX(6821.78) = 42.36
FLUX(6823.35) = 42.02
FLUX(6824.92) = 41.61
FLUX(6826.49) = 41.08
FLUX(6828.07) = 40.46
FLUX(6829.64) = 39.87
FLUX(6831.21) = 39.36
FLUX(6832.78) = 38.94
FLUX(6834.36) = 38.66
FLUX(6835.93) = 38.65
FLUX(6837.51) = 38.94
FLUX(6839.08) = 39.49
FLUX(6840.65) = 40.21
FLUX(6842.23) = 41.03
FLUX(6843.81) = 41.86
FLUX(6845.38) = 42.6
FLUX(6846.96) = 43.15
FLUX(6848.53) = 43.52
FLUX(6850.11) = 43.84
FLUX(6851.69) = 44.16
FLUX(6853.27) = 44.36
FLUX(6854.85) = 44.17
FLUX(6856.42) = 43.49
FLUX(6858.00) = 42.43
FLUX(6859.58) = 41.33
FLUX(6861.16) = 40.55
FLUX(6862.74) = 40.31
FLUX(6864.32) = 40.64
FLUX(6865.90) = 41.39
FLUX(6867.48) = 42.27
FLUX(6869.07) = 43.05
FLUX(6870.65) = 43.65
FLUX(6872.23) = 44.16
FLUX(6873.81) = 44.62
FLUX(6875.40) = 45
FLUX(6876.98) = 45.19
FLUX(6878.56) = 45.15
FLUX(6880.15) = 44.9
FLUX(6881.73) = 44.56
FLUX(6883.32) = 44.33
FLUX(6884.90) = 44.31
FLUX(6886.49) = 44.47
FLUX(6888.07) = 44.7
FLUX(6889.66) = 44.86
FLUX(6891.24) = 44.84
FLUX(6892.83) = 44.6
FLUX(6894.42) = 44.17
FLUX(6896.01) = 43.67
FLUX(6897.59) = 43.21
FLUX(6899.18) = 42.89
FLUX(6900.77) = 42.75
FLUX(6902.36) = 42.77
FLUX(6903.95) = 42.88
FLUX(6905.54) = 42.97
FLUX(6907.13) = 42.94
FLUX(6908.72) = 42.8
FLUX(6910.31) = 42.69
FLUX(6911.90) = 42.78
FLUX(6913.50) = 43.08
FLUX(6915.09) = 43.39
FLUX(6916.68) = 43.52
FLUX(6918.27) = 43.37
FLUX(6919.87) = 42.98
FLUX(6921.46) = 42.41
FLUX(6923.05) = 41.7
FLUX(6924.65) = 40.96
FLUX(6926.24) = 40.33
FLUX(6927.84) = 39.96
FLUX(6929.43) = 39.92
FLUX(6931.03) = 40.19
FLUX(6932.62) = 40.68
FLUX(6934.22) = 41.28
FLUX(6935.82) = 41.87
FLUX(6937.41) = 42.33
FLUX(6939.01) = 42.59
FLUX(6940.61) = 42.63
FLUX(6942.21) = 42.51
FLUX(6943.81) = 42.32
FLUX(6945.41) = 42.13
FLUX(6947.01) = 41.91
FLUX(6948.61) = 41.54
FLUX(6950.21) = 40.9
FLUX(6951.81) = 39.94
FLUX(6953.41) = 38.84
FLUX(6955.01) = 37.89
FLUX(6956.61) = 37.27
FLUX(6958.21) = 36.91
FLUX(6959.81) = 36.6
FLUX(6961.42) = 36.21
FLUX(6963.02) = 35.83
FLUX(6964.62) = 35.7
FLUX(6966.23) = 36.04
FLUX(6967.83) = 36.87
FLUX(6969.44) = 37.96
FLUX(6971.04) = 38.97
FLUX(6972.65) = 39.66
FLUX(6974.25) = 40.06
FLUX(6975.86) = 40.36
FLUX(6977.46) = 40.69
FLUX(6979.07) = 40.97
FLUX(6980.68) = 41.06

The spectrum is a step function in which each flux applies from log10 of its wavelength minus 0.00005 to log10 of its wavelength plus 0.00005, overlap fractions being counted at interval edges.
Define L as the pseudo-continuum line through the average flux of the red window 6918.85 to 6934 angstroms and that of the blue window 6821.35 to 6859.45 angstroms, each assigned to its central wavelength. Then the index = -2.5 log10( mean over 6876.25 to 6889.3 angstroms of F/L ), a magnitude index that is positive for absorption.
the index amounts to -0.09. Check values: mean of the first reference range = 41.5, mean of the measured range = 44.7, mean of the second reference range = 41.1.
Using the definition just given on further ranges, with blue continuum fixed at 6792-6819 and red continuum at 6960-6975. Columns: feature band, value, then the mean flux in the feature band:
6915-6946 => -0.087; 41.8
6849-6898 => -0.084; 43.6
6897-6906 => -0.089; 42.9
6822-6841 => 0.045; 40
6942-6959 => -0.060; 40.1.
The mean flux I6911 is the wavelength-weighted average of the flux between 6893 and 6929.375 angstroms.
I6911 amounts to 42.6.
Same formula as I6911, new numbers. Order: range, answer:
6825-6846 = 40.1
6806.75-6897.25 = 42.7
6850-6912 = 43.5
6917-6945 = 41.7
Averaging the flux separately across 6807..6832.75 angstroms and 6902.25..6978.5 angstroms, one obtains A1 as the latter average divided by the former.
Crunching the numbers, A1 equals 0.96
